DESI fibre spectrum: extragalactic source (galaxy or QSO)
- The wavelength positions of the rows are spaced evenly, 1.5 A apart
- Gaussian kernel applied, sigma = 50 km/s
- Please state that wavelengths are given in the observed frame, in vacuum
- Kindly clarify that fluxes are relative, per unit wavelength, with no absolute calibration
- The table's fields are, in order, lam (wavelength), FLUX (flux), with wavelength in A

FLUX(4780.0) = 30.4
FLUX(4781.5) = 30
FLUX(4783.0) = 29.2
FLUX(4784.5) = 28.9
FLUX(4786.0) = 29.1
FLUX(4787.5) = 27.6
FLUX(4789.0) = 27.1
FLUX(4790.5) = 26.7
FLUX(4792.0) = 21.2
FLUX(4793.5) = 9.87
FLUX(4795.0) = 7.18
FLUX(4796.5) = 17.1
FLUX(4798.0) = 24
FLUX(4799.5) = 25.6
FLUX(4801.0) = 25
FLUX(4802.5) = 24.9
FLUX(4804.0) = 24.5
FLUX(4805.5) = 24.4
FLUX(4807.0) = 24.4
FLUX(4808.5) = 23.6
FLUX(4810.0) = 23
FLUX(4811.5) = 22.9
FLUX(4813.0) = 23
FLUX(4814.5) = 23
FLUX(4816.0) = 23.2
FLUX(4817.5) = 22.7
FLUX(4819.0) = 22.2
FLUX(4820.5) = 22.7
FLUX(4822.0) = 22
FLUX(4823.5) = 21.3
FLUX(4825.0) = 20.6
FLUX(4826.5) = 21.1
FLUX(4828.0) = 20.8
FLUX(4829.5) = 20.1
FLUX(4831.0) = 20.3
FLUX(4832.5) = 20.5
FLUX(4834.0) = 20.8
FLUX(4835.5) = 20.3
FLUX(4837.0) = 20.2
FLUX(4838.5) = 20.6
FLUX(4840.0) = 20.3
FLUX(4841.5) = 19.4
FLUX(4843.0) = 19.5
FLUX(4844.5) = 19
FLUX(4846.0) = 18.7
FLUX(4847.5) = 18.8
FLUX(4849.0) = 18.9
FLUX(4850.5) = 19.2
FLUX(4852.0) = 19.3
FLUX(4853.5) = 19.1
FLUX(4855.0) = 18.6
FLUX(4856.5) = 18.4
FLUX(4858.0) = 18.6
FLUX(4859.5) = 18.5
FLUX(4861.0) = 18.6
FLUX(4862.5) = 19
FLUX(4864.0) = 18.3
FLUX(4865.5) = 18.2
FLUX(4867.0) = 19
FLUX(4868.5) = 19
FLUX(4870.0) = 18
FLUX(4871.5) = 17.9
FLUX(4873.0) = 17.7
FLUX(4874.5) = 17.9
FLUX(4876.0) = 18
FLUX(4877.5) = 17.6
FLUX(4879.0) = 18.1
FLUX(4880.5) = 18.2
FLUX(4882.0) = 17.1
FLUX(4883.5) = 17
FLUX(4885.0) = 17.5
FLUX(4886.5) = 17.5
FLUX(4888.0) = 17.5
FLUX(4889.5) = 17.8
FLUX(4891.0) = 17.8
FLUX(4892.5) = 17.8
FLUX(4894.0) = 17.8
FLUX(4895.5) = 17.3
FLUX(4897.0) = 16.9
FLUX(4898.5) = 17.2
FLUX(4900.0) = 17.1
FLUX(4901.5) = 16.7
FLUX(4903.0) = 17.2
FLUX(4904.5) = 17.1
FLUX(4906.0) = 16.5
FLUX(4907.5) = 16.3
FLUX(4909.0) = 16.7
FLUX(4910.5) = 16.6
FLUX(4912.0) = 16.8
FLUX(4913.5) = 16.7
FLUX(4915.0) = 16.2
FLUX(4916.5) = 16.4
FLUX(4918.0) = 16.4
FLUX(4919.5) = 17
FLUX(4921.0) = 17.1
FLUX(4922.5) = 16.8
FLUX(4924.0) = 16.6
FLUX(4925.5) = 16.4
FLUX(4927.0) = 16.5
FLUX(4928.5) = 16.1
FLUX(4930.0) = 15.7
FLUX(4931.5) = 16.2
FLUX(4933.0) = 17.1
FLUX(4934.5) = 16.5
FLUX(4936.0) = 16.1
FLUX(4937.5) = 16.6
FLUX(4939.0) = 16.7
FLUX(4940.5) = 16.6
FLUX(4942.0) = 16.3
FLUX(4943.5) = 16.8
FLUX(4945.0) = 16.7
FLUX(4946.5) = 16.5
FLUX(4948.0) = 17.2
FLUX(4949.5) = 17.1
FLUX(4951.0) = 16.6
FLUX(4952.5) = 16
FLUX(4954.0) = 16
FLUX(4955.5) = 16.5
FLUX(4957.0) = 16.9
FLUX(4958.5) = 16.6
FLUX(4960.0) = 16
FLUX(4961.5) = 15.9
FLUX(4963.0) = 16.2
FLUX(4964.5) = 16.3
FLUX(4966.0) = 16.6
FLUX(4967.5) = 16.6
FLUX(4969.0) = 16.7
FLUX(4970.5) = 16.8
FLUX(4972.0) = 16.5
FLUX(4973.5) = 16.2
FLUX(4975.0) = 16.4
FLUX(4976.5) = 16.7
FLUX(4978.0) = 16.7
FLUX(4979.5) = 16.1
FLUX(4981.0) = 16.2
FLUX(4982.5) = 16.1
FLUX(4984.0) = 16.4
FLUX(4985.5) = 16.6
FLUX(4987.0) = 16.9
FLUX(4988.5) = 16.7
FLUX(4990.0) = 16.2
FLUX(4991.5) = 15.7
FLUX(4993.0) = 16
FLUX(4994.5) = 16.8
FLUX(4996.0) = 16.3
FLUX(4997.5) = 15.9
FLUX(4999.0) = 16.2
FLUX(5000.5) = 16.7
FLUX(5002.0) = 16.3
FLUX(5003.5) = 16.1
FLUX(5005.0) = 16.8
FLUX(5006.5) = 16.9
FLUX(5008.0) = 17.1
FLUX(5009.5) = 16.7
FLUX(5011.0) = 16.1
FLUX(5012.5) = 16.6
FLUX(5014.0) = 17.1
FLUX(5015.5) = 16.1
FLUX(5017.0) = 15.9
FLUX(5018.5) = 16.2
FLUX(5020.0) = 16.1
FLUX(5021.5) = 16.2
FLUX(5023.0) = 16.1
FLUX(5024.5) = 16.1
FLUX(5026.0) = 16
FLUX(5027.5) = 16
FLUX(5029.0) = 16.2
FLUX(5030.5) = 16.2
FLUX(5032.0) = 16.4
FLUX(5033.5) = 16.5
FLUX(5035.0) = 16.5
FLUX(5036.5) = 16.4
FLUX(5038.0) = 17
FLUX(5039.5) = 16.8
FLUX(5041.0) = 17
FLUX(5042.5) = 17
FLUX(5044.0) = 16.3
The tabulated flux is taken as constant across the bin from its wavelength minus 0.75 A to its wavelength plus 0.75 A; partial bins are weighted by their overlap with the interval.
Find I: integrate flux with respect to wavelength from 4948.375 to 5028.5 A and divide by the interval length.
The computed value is 16.4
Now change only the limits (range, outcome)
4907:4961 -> 16.5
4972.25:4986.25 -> 16.4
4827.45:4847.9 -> 20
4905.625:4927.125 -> 16.6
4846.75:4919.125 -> 17.7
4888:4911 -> 17.1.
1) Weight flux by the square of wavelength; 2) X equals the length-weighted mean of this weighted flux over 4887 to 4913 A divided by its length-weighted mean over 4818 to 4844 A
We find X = 0.85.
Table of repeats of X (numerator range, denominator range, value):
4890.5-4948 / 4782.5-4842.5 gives 0.79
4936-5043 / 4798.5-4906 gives 0.88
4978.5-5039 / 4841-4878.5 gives 0.93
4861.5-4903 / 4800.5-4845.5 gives 0.83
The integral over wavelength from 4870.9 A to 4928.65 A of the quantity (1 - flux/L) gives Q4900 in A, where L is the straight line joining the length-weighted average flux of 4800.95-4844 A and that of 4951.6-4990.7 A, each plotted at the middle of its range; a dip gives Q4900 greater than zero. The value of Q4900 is 5.8 A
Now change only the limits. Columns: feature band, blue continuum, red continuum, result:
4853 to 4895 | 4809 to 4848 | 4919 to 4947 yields 2.2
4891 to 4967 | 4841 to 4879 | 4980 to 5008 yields 3.5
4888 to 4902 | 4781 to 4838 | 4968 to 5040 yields 1.8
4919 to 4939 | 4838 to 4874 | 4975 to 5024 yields 1.2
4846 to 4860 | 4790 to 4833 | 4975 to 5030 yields 1.1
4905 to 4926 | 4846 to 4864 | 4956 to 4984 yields 1.1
